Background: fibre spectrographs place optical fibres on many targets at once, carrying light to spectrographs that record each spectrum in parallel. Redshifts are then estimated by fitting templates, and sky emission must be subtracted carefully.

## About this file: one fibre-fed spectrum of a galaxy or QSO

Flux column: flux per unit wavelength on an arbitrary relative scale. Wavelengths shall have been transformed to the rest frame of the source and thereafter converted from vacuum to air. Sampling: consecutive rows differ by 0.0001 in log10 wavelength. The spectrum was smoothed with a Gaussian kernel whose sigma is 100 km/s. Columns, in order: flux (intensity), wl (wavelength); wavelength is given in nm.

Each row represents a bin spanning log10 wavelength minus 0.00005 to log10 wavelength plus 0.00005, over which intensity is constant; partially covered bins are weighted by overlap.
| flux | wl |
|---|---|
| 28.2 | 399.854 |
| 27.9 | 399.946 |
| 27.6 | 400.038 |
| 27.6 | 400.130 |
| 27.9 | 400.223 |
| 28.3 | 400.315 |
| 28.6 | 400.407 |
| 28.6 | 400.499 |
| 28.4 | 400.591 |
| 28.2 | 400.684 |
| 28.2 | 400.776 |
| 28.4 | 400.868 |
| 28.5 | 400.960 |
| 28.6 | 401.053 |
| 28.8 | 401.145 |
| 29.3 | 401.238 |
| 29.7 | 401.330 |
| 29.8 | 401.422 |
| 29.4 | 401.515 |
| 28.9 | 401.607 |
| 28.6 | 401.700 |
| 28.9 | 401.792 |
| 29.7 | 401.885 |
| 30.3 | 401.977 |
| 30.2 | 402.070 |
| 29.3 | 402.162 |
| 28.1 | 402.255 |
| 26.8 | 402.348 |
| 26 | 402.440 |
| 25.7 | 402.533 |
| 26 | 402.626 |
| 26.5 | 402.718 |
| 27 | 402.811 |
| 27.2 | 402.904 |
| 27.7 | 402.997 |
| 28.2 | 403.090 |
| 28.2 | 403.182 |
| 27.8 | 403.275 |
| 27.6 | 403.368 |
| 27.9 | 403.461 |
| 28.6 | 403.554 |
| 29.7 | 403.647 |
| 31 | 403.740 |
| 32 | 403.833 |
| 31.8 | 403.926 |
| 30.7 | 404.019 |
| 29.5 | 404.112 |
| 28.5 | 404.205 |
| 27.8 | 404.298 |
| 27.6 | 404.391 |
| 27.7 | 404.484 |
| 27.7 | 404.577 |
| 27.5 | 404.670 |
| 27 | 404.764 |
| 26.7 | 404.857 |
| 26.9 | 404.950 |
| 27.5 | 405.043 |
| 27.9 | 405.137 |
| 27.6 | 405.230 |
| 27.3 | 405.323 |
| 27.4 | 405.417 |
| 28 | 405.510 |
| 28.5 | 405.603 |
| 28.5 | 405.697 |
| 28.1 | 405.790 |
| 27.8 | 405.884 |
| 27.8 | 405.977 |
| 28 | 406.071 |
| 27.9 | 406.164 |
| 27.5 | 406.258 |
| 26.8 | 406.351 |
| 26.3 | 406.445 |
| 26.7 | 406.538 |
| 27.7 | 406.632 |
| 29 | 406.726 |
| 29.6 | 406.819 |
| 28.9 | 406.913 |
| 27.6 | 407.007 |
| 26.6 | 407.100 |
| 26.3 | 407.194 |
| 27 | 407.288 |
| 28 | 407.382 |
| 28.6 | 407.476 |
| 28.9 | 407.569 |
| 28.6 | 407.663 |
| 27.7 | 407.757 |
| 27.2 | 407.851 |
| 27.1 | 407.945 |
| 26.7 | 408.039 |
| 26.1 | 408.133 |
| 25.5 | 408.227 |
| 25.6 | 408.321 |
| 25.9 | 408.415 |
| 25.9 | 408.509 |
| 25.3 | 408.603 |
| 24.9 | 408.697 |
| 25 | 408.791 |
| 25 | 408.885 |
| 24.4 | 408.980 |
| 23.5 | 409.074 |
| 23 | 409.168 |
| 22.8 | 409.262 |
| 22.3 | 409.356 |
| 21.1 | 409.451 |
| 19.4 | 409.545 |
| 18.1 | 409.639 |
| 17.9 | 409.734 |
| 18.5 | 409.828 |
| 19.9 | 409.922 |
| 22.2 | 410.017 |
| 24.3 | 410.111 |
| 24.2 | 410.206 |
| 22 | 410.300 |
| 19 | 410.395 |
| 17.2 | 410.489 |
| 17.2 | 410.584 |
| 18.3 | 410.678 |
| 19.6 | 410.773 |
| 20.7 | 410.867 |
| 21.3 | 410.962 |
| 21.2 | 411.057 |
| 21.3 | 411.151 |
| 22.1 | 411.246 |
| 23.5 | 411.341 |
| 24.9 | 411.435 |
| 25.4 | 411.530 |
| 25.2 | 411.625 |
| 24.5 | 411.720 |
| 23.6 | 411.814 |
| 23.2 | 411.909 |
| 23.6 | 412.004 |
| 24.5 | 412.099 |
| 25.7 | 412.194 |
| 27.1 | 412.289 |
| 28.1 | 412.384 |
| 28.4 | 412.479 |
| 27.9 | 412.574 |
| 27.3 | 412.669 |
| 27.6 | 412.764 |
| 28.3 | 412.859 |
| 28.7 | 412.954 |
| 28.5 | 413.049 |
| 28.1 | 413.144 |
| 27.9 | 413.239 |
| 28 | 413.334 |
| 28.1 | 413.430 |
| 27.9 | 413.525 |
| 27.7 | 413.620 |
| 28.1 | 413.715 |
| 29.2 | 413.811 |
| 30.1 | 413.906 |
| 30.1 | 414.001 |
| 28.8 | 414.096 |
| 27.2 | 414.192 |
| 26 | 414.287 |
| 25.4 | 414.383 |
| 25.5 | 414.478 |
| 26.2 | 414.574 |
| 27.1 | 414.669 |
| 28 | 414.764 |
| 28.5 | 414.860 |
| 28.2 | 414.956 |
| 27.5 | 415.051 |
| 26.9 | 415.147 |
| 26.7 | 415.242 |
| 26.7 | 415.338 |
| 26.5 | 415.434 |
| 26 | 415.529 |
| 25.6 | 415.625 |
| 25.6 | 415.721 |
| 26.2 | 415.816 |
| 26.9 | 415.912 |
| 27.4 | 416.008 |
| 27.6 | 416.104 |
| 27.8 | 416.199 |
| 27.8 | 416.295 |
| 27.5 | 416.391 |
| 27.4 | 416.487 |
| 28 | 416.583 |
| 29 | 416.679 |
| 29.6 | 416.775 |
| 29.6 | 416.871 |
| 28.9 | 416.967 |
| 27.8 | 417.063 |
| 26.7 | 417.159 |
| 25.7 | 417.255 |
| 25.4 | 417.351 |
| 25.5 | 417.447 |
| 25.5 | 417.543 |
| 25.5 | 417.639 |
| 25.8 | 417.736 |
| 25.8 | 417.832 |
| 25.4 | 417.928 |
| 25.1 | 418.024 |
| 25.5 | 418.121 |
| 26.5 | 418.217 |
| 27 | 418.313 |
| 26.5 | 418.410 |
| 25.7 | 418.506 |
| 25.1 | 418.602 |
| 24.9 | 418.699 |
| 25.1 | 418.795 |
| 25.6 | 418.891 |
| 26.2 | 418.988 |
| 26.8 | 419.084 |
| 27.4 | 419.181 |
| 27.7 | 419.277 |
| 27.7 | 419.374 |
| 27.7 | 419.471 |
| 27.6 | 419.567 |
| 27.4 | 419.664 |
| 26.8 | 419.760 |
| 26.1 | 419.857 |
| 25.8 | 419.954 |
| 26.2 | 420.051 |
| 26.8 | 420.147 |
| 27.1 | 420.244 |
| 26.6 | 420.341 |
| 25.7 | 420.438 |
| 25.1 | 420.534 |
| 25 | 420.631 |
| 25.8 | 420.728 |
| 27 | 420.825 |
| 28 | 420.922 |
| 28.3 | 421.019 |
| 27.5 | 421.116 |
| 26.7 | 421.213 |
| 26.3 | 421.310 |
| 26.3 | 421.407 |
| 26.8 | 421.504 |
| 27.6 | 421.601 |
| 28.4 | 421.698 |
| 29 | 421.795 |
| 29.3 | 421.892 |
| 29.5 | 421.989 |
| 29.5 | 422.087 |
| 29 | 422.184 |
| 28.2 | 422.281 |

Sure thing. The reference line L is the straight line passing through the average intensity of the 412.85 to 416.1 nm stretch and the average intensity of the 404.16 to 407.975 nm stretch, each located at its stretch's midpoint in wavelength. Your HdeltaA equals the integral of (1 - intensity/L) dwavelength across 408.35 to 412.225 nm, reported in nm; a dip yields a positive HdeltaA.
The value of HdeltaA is 0.73 nm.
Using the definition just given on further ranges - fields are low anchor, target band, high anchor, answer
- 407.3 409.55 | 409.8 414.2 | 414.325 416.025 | 0.22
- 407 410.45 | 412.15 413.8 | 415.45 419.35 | -0.16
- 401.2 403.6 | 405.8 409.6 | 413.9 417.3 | 0.22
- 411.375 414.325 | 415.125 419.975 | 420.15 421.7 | 0.03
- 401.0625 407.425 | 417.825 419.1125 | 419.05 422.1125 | 0.07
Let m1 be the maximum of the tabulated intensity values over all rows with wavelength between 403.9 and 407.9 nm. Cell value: 31.8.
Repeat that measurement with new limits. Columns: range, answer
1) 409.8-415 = 30.1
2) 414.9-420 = 29.6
